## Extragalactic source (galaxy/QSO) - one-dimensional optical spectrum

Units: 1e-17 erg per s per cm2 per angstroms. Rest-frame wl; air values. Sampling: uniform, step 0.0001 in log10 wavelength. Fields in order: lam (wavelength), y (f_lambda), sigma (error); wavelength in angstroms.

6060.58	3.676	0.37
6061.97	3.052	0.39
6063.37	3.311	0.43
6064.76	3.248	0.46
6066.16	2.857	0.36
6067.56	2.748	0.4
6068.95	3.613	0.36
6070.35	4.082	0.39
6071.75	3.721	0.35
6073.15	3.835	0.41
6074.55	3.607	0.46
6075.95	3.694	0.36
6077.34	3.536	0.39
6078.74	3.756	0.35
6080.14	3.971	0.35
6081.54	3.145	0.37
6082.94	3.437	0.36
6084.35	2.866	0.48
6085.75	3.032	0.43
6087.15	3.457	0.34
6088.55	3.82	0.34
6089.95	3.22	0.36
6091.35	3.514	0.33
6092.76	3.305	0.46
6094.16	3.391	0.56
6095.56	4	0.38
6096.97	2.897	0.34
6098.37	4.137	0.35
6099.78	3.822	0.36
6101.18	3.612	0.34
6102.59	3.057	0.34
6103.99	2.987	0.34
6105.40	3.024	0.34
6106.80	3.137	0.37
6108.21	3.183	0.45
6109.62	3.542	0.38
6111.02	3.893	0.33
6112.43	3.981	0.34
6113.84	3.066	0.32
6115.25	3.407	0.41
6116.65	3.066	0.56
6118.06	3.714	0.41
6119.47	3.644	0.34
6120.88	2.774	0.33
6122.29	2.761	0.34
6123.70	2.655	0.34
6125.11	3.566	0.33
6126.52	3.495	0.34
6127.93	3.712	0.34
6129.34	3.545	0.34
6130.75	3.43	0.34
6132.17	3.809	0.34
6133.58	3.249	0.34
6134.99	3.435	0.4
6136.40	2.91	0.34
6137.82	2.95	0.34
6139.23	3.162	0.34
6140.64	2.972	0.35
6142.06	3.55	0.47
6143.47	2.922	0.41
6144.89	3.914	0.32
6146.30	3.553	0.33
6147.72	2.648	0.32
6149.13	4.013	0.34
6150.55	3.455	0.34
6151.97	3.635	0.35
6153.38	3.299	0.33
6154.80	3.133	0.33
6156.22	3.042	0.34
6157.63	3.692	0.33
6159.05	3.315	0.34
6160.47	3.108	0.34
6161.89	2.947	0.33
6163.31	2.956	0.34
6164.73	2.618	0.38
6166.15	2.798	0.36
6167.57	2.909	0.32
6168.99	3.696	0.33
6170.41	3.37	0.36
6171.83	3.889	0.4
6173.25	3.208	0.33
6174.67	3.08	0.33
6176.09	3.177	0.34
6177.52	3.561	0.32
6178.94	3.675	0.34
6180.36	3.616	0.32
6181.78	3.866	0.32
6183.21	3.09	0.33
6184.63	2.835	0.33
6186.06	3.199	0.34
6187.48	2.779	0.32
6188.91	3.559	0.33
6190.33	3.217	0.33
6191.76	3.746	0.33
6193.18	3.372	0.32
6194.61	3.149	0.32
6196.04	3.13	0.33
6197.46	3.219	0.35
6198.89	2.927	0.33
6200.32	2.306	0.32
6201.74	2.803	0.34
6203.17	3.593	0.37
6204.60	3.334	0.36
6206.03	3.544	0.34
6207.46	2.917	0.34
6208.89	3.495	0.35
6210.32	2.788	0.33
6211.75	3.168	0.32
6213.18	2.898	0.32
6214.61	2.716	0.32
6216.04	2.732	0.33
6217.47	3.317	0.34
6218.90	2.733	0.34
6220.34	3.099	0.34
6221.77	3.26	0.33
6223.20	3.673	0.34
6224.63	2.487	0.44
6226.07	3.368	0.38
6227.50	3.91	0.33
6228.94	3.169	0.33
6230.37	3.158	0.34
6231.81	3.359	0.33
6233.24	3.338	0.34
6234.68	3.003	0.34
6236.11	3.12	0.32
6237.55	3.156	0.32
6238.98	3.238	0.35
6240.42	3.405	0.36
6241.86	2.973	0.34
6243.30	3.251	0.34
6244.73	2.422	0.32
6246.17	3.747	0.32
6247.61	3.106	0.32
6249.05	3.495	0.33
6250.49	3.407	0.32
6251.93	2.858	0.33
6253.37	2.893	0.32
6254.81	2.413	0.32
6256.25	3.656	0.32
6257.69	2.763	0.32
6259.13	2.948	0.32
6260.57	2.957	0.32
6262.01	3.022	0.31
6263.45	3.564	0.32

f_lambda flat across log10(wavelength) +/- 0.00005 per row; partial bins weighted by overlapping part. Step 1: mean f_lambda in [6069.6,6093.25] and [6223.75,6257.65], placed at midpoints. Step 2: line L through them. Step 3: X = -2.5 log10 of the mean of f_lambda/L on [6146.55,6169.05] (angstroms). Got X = 0.05 mag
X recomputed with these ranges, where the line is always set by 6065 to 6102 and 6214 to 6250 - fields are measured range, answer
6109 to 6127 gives 0.024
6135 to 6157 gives 0.025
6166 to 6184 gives -0.032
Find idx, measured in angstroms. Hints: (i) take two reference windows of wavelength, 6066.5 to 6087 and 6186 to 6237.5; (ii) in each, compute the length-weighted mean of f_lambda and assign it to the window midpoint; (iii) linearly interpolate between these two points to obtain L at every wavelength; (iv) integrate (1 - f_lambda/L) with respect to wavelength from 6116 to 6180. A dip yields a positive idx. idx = 0.41 angstroms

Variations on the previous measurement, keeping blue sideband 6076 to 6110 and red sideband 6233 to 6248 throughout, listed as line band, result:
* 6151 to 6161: -0.1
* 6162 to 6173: 0.4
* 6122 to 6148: 0.4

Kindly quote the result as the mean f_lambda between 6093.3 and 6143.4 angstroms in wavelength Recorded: 3.35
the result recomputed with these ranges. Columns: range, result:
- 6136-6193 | 3.28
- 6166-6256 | 3.19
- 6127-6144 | 3.31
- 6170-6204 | 3.26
